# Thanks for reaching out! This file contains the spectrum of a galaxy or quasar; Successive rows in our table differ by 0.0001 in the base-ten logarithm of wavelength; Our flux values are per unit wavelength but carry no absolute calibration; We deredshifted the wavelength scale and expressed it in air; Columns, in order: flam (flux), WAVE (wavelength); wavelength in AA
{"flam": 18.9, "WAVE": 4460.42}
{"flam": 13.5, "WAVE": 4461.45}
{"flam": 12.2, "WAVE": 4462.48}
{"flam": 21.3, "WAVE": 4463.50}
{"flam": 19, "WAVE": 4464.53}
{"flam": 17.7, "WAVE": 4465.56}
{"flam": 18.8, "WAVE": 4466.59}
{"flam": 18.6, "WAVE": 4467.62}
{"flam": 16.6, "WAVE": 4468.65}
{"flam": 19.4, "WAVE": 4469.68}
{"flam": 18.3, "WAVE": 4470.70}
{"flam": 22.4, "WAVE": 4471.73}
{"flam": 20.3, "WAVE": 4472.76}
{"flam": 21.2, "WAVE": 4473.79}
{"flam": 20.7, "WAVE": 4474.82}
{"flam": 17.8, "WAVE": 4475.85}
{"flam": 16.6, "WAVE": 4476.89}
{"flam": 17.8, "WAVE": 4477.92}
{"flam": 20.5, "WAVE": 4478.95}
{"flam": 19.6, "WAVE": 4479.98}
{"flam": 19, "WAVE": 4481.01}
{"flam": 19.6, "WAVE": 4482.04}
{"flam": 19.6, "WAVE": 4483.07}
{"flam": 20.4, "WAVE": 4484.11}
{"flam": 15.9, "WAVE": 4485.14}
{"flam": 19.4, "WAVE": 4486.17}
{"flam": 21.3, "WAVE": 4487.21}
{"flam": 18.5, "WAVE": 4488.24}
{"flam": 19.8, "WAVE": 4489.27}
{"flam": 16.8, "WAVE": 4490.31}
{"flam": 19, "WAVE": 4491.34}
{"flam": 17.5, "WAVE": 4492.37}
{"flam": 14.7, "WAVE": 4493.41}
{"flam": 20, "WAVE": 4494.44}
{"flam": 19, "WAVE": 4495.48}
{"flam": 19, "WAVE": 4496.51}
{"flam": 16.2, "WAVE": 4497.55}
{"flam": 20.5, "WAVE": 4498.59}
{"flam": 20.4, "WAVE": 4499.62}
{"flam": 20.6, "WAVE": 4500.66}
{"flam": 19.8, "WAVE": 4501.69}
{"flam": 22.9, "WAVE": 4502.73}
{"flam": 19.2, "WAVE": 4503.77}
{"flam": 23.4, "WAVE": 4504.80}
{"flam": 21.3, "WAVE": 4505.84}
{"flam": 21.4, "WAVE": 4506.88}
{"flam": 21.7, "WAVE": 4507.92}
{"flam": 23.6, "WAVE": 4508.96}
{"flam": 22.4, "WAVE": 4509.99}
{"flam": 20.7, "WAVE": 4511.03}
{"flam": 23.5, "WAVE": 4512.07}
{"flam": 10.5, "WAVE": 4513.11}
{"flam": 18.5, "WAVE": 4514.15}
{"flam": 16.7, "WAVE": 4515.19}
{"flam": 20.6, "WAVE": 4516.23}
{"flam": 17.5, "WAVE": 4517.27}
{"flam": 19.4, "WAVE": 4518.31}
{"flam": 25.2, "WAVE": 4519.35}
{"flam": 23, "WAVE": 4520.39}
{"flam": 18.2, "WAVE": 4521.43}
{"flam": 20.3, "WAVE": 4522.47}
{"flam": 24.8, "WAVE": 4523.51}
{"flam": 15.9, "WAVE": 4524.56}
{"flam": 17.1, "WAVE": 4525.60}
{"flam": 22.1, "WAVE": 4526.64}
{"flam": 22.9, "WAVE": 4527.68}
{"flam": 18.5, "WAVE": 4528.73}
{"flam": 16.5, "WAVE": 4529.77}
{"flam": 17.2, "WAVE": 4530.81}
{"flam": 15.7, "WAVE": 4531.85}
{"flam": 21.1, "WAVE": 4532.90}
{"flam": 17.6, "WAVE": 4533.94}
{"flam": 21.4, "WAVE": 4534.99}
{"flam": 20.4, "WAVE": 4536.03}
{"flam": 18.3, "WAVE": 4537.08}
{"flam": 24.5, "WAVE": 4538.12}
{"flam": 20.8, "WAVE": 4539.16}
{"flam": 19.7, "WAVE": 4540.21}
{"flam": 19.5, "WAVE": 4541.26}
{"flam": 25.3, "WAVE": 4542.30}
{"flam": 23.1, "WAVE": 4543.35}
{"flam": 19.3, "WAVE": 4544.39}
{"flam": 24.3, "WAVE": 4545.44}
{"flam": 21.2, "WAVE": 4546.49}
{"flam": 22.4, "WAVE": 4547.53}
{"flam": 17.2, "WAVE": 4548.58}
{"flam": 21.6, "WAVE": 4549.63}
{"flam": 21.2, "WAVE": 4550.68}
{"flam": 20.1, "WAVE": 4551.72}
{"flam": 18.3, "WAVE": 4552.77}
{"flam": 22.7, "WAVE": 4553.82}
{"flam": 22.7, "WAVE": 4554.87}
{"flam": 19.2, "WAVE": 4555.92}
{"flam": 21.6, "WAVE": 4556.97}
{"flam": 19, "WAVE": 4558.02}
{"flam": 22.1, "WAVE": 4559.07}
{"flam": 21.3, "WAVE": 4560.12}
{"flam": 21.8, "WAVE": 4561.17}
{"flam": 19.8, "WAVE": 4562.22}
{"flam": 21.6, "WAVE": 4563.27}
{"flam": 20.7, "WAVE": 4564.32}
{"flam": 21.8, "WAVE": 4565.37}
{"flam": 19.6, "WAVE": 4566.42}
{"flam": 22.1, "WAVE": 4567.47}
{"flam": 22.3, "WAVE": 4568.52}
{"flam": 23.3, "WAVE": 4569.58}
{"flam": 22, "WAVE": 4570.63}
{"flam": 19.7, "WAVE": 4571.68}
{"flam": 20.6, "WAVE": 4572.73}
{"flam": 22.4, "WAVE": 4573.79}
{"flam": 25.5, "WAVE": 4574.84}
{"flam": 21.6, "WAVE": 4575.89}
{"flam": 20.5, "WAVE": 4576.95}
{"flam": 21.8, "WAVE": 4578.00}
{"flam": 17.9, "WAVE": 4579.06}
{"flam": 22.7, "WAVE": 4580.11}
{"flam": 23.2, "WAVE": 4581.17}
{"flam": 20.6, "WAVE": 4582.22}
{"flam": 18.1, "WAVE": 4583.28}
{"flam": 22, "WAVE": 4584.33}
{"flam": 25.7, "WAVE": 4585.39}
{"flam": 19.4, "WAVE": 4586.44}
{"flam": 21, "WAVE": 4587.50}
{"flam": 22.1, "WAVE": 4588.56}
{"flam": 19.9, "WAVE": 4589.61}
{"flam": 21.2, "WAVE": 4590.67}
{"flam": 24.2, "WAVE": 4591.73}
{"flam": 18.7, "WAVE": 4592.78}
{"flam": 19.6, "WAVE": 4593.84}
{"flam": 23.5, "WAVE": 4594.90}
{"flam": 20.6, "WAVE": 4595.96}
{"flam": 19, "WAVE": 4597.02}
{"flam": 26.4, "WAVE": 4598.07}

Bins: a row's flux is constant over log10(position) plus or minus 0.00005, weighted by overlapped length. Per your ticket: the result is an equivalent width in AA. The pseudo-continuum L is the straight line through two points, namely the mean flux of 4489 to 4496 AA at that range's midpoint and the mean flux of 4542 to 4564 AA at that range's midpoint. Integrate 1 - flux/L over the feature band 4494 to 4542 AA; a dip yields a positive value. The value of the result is -1.7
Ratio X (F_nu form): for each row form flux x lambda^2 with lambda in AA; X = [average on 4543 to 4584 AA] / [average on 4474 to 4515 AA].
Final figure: 1.12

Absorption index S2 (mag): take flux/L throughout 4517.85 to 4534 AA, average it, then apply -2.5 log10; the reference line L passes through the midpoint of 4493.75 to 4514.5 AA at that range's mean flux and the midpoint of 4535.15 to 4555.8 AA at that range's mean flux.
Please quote 0.05 mag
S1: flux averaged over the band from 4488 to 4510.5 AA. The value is 19.9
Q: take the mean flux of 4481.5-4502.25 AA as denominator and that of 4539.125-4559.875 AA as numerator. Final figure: 1.11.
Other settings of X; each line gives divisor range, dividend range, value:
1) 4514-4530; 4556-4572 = 1.09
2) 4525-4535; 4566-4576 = 1.19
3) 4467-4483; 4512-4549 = 1.06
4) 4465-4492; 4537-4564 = 1.15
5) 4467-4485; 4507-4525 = 1.07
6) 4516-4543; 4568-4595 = 1.09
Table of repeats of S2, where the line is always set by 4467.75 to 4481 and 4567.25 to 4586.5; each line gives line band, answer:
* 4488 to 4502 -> 0.06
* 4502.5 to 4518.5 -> 0.00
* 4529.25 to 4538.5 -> 0.09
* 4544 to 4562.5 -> 0.01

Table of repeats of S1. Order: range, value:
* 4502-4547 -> 20.4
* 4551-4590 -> 21.3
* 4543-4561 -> 21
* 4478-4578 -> 20.3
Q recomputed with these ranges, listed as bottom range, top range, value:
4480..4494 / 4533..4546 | 1.14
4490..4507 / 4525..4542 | 1.01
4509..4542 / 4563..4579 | 1.09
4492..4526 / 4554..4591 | 1.07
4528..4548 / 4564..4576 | 1.07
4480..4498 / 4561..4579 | 1.16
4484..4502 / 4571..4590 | 1.14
